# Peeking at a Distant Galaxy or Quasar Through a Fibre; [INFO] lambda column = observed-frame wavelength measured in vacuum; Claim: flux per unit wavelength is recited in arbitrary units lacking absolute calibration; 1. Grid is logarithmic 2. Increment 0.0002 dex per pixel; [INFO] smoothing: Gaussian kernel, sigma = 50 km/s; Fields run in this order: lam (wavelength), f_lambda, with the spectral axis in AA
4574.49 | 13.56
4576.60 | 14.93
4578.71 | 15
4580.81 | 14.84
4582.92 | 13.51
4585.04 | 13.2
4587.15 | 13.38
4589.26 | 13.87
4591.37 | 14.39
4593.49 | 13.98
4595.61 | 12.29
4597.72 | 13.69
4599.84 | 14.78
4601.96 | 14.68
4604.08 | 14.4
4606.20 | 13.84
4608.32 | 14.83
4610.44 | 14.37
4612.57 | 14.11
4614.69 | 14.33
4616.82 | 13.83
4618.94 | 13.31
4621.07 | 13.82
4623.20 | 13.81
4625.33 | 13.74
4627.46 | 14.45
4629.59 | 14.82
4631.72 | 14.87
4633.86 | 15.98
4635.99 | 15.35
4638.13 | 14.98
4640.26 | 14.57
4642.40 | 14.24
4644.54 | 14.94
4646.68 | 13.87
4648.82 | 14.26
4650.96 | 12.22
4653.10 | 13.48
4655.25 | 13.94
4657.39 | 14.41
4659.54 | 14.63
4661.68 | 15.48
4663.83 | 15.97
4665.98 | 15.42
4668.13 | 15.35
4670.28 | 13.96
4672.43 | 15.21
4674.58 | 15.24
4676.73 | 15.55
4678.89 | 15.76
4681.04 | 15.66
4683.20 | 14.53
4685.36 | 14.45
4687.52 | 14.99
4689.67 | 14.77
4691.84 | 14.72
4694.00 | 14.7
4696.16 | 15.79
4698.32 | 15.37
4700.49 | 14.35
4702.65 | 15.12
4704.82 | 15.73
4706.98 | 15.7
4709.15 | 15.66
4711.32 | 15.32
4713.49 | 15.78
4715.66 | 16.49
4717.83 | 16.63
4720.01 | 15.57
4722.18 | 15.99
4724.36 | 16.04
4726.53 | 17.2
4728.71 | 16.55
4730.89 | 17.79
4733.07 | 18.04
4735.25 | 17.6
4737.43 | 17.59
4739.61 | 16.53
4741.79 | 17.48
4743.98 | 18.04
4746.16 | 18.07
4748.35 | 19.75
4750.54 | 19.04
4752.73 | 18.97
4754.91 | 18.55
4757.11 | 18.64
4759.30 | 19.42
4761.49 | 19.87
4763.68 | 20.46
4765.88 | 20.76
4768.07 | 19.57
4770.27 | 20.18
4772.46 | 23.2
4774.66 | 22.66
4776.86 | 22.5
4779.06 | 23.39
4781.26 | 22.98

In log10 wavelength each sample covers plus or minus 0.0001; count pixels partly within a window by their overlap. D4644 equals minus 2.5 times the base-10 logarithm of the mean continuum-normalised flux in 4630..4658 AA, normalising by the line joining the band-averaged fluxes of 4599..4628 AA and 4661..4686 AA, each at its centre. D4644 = 0.02 mag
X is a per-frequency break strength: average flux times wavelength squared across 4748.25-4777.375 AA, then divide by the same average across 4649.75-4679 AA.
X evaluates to 1.43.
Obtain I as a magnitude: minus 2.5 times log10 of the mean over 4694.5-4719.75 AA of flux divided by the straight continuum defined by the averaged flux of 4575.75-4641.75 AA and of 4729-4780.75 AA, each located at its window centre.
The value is 0.14 mag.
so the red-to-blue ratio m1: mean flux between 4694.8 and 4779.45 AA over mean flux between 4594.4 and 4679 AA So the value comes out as 1.24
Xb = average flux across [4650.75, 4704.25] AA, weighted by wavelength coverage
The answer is 14.9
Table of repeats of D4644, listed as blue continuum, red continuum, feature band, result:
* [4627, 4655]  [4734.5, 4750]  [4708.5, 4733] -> 0.05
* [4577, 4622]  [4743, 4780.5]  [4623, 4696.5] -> 0.11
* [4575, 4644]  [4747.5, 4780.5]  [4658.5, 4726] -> 0.15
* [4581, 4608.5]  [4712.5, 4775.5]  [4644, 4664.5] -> 0.10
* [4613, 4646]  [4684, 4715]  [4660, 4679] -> -0.03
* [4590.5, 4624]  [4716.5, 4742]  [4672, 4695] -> 0.05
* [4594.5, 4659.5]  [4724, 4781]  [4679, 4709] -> 0.12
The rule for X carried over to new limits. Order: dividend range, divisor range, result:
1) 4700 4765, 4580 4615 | 1.31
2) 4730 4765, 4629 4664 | 1.33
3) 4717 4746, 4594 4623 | 1.28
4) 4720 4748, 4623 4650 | 1.23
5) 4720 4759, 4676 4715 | 1.19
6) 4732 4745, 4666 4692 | 1.20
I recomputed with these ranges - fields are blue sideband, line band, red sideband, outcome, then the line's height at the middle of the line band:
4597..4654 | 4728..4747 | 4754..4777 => 0.10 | 19.2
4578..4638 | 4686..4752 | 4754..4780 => 0.15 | 18.8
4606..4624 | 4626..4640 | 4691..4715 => -0.05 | 14.3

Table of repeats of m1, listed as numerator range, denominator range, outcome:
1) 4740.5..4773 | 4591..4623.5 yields 1.38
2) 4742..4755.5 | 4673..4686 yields 1.23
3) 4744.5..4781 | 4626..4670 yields 1.39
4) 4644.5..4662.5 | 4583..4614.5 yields 1.01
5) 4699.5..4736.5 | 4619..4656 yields 1.14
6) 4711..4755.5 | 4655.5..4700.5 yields 1.15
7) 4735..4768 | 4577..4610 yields 1.33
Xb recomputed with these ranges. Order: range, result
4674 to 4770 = 16.9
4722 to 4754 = 17.7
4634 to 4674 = 14.6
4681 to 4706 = 15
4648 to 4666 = 14.4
